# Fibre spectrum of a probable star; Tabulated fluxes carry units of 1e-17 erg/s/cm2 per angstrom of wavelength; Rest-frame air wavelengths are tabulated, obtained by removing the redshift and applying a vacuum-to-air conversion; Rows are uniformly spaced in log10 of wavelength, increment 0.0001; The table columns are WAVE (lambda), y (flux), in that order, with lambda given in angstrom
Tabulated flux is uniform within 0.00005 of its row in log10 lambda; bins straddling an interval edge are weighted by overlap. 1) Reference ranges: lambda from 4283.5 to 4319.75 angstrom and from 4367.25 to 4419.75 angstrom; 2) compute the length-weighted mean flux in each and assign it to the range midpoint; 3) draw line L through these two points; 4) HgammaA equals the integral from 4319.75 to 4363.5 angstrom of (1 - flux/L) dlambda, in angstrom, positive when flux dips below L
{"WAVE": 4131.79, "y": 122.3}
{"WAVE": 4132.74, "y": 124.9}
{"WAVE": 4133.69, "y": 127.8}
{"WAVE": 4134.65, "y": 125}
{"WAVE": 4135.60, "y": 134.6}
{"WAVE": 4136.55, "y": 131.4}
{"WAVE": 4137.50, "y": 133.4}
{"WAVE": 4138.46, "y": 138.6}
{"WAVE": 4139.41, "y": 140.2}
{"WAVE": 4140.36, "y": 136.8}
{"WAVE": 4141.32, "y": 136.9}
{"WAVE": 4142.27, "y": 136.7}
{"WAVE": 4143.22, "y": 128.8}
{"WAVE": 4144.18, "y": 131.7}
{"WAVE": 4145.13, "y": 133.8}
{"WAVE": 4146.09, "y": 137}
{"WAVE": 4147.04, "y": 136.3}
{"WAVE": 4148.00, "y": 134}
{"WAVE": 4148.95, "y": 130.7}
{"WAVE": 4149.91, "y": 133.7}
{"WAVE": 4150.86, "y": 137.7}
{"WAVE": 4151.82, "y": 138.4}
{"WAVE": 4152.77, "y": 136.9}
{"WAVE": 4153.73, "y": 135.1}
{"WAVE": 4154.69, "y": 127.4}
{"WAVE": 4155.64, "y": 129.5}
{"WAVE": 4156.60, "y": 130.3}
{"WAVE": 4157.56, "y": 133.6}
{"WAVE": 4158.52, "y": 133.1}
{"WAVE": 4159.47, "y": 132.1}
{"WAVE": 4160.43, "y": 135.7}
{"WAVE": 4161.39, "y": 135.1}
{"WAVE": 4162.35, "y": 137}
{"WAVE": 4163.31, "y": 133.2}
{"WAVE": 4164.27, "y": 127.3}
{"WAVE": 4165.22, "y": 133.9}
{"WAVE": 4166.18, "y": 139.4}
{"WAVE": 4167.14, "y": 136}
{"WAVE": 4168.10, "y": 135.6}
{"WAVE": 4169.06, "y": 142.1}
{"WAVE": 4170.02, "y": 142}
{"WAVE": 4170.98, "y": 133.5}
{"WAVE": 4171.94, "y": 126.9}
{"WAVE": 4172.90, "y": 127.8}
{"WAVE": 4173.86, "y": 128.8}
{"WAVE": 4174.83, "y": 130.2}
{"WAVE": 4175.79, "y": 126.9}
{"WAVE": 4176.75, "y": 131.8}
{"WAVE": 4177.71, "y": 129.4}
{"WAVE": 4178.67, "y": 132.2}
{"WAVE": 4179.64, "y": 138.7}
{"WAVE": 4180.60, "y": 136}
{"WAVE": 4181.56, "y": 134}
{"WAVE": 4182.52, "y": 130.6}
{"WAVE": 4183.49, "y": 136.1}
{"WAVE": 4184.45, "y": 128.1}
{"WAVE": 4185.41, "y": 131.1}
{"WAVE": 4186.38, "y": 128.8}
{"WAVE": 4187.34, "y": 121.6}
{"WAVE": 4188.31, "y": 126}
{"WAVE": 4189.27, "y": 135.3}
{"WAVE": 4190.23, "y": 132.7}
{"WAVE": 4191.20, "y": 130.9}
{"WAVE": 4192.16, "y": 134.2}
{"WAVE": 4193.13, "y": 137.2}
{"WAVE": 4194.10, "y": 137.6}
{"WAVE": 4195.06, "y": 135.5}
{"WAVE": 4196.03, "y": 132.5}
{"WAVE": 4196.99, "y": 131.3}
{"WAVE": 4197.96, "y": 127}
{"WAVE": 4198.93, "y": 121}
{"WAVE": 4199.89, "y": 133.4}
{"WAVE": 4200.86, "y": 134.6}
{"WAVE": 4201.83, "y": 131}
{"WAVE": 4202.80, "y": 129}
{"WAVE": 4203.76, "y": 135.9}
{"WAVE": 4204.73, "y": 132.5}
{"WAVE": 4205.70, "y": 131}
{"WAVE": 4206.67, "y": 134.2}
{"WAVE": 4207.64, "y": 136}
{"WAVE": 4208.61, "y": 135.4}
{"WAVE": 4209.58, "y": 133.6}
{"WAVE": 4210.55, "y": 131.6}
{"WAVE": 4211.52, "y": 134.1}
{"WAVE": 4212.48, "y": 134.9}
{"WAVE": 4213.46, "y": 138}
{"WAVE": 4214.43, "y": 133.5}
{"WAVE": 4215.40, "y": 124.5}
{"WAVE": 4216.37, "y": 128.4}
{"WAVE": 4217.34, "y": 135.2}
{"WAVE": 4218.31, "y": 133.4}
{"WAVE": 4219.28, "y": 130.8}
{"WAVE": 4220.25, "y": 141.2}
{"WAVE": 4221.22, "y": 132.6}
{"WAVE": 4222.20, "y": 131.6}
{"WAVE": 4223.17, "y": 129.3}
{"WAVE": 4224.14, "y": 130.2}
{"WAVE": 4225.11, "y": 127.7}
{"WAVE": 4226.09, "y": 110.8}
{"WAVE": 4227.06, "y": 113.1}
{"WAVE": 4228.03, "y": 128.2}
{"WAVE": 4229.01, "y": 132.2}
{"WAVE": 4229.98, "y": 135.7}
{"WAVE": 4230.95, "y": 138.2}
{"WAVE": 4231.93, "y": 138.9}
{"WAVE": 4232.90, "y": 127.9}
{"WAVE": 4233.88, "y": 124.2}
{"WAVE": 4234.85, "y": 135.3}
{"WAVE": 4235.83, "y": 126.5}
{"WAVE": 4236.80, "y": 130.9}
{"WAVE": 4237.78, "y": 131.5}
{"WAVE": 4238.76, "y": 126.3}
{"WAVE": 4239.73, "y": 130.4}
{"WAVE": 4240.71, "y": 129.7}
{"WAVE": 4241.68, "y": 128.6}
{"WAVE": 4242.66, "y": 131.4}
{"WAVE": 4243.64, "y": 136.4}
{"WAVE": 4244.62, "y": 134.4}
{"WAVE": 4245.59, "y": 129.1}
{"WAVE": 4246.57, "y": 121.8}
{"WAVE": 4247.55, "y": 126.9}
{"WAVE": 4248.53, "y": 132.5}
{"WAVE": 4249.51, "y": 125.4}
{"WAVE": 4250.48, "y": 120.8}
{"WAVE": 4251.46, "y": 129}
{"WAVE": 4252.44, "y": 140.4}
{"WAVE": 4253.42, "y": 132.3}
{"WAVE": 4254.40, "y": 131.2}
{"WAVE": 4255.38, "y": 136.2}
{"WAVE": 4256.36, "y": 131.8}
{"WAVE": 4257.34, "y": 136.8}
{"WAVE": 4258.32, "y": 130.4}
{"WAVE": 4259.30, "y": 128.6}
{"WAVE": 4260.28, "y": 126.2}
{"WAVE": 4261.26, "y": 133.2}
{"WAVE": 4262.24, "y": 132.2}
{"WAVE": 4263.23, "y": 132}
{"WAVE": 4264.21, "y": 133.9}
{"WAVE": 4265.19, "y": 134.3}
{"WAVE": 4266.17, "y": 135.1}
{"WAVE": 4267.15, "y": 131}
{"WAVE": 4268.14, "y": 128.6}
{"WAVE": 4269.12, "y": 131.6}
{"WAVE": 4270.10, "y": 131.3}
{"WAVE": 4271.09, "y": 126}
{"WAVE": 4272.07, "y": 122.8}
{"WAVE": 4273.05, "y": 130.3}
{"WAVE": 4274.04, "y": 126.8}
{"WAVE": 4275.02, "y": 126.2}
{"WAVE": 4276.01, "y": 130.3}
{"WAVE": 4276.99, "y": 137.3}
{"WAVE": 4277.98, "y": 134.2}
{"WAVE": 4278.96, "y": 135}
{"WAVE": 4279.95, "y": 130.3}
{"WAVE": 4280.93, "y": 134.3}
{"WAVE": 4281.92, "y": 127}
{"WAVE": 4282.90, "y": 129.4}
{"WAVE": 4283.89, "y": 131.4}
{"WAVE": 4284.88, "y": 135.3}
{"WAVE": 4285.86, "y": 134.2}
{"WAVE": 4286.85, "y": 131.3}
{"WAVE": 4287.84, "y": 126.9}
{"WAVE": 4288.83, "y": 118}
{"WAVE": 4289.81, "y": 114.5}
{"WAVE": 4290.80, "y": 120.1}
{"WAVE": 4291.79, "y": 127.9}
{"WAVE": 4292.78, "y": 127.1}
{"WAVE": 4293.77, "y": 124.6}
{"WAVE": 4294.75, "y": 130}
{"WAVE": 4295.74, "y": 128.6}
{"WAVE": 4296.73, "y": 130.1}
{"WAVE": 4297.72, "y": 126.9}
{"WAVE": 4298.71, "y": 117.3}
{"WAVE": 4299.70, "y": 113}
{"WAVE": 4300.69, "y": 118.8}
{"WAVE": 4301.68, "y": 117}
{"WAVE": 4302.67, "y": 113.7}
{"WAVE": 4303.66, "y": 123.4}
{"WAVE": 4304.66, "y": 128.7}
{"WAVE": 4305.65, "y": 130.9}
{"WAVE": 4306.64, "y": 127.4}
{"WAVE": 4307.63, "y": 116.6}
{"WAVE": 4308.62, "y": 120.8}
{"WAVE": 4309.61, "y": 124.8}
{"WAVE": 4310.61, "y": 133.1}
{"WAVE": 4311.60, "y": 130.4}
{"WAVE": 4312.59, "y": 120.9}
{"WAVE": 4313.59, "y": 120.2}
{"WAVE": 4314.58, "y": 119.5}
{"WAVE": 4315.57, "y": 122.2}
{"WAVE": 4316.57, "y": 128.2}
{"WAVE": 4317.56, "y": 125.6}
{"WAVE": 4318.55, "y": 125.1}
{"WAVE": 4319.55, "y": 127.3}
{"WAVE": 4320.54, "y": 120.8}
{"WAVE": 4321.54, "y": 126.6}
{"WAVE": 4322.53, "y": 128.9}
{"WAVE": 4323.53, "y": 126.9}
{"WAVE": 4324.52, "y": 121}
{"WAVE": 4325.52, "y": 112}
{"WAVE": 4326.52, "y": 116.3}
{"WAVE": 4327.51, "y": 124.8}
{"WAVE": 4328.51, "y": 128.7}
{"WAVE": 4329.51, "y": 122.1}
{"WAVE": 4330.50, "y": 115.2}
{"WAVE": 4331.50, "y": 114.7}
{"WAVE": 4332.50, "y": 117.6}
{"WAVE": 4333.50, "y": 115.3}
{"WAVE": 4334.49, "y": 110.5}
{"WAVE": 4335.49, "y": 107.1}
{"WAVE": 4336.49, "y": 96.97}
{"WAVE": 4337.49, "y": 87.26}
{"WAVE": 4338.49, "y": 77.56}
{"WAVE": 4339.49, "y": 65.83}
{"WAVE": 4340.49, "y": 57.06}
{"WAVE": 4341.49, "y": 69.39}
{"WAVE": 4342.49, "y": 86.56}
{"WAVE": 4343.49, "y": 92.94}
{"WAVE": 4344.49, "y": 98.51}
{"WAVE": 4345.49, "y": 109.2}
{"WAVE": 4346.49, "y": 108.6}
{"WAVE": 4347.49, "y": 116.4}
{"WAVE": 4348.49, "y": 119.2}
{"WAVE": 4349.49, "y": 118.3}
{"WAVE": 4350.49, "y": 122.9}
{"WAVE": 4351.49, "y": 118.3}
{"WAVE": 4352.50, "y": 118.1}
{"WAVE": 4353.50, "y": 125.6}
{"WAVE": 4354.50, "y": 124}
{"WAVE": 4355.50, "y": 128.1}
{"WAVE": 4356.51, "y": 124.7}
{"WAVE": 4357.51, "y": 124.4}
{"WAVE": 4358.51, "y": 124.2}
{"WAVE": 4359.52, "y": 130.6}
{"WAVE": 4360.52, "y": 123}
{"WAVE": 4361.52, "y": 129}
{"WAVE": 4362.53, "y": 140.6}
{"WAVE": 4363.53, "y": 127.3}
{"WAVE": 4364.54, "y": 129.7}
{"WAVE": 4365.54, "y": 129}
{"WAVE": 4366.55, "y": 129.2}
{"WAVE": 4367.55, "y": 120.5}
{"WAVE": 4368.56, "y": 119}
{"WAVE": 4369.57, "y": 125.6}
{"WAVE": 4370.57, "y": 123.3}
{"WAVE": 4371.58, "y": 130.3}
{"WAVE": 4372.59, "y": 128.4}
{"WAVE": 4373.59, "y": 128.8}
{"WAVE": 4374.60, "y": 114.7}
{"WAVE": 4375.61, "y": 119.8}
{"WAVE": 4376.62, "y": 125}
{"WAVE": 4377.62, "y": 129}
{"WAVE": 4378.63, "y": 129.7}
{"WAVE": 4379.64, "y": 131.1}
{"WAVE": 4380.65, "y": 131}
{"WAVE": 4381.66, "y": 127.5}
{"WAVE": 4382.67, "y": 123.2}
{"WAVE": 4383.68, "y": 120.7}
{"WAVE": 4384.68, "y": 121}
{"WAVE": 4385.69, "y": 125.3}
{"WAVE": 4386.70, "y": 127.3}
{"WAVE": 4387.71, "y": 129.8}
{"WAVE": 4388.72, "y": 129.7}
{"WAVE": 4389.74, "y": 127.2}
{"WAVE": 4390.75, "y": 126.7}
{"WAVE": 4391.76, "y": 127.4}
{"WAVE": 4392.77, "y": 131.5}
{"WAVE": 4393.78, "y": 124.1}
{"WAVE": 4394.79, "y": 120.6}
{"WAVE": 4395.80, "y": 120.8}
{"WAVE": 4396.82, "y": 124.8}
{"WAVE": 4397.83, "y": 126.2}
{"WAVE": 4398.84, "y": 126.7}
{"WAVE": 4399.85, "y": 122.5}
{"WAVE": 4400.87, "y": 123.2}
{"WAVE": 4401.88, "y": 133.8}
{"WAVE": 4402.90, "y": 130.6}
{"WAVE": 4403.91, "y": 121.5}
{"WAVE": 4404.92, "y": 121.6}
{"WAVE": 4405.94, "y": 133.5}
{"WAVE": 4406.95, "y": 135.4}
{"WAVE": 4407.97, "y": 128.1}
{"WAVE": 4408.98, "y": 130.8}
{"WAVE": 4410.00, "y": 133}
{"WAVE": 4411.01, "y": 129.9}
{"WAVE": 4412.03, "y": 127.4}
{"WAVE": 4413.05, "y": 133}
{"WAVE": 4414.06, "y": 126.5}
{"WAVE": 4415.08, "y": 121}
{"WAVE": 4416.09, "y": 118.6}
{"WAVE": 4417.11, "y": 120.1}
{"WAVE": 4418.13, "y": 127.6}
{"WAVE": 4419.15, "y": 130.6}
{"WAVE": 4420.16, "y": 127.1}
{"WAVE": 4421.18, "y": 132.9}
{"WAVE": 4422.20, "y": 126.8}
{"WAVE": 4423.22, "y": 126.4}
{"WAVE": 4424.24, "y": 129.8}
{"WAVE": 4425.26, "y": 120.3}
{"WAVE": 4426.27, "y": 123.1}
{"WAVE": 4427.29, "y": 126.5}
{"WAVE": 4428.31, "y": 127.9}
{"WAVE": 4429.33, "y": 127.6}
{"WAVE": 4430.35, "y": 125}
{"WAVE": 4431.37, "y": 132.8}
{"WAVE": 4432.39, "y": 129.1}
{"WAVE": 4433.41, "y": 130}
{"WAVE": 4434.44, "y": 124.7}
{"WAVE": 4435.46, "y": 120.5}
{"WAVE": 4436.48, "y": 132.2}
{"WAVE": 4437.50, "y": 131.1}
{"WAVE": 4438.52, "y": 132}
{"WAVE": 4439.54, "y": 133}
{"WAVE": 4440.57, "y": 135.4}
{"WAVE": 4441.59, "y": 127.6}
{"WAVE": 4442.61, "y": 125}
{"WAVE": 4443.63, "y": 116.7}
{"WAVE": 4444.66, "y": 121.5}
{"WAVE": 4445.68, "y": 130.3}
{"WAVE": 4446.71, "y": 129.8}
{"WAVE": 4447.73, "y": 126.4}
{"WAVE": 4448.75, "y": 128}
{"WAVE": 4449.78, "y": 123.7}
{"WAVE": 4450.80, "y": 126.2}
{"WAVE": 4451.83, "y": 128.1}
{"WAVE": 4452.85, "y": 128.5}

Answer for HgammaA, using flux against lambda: 4.32 angstrom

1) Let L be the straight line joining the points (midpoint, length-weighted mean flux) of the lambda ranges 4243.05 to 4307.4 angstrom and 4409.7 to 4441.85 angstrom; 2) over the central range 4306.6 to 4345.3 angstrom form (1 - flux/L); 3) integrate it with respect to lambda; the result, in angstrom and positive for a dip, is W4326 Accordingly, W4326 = 4.9 angstrom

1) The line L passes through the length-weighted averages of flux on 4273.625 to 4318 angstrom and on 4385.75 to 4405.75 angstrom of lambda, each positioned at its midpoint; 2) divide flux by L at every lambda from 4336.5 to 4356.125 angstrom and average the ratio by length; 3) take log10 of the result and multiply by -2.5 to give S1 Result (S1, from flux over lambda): 0.23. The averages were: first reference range 126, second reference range 126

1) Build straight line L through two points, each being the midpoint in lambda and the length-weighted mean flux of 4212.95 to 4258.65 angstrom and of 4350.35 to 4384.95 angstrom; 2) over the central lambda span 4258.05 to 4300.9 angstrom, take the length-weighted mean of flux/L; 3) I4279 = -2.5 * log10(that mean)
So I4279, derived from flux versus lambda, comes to 0.00 mag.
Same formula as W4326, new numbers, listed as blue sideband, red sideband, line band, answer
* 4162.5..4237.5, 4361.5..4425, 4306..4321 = 0.5 angstrom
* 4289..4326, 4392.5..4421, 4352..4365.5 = -0.2 angstrom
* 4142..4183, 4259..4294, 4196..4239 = 0.2 angstrom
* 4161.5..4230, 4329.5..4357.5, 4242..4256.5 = -1.0 angstrom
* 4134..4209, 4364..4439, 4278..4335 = 2.3 angstrom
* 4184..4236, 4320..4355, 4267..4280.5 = -1.1 angstrom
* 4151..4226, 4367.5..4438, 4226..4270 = 0.1 angstrom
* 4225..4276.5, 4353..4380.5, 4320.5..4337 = 1.3 angstrom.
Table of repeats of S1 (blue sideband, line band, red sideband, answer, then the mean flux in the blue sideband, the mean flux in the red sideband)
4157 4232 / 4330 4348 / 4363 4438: 0.30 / 132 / 127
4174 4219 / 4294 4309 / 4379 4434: 0.06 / 132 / 127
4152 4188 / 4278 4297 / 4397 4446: 0.02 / 133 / 127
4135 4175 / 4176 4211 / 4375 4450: 0.01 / 134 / 127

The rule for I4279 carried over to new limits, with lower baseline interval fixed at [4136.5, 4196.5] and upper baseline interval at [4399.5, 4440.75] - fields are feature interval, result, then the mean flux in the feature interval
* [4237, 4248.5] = 0.02 mag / 130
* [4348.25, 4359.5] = 0.05 mag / 123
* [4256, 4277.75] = 0.00 mag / 131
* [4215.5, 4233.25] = 0.02 mag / 130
